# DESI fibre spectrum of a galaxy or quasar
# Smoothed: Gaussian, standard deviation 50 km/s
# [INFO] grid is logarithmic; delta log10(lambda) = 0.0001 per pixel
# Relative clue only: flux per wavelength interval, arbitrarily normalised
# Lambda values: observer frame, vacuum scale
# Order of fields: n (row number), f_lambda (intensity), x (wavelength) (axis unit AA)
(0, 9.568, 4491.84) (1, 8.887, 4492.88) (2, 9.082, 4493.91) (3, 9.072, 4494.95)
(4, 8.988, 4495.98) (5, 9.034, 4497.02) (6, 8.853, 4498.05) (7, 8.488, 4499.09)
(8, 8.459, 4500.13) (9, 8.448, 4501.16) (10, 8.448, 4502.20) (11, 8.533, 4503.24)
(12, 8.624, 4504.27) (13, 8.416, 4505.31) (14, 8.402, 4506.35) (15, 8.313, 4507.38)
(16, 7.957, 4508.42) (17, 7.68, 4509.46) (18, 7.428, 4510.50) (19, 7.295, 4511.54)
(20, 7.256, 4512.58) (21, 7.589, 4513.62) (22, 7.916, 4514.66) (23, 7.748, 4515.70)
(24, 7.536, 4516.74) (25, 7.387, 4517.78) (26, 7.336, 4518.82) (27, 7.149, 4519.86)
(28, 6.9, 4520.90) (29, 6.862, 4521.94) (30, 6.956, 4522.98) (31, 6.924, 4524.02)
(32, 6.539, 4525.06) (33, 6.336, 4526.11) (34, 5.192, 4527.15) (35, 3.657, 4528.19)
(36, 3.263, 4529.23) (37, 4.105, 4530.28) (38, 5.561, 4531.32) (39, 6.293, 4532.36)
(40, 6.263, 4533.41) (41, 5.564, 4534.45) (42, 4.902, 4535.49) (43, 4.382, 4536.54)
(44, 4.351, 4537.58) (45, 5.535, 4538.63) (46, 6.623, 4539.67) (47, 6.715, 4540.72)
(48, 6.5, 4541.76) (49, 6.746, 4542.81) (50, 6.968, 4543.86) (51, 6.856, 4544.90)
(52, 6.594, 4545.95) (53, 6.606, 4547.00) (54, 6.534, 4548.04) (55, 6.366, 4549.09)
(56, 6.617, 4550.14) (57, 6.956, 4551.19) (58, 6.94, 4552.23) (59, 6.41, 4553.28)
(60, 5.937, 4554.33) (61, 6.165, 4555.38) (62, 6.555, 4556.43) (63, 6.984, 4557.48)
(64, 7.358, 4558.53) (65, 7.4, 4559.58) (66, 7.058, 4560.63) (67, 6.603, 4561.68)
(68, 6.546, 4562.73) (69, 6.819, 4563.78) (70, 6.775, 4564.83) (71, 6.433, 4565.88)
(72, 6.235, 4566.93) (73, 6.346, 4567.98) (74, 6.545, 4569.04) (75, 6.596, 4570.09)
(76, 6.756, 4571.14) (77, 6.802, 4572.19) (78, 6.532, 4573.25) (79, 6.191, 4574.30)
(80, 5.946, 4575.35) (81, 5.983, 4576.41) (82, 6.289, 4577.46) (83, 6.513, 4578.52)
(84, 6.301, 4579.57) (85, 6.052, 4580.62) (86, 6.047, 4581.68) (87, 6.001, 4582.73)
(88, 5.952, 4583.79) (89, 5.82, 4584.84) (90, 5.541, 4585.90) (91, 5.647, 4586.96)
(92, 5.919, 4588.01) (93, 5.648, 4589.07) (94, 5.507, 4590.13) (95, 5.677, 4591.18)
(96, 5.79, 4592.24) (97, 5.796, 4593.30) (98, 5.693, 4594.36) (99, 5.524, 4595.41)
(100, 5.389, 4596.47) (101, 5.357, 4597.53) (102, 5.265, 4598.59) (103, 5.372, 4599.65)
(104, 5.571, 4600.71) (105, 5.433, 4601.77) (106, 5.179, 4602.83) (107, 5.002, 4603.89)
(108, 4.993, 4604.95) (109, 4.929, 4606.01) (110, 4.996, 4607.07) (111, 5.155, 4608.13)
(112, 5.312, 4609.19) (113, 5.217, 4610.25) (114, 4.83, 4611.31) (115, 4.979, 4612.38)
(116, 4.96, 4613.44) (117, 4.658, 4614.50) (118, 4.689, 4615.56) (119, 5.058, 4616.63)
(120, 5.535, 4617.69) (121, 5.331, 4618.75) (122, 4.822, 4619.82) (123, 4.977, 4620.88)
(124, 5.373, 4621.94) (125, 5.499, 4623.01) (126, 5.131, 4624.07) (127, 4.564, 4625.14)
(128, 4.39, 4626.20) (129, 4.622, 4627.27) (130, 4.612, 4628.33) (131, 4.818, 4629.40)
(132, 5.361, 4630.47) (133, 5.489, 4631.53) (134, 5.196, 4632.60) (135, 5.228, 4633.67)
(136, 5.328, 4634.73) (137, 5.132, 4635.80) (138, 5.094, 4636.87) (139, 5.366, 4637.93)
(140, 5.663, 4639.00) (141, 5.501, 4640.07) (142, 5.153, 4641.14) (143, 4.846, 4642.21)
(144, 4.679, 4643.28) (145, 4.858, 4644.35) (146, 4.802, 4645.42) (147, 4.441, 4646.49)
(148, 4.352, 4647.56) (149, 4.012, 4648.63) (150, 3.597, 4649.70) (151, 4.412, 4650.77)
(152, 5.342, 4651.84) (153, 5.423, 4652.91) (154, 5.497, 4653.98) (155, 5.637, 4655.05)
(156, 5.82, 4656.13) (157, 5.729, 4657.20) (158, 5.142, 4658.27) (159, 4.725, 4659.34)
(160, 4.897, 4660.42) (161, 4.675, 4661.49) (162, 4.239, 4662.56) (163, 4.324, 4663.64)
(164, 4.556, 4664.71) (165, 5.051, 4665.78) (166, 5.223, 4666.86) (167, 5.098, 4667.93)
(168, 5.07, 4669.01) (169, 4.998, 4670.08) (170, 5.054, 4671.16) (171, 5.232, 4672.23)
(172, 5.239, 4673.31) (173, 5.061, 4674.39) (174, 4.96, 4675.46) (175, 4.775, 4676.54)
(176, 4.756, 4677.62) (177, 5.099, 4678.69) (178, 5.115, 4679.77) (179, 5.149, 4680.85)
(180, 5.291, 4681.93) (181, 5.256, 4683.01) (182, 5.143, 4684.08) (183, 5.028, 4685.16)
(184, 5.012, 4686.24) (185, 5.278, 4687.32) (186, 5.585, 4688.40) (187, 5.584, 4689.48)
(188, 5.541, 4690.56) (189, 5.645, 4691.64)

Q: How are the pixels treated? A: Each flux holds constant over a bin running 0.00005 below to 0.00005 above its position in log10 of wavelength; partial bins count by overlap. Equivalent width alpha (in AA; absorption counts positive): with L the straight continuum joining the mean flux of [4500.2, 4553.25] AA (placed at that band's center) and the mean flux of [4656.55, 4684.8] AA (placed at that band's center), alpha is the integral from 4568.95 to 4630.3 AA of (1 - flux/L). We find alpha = 3.9 AA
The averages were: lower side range 6.73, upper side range 5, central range 5.49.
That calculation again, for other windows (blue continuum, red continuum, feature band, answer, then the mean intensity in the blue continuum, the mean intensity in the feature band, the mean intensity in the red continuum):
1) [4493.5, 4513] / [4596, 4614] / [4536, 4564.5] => 1.54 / 8.36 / 6.49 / 5.17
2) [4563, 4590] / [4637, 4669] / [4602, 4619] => 1.79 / 6.22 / 5.05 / 4.94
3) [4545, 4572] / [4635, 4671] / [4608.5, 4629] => 2.18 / 6.65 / 4.98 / 4.95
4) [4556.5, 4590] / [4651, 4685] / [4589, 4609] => 2.14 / 6.37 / 5.38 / 5.08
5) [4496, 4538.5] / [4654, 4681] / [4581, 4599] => 1.03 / 6.97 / 5.68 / 5.03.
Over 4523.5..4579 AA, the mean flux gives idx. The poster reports 6.22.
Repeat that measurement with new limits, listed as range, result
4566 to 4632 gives 5.53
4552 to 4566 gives 6.72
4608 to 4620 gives 5.05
